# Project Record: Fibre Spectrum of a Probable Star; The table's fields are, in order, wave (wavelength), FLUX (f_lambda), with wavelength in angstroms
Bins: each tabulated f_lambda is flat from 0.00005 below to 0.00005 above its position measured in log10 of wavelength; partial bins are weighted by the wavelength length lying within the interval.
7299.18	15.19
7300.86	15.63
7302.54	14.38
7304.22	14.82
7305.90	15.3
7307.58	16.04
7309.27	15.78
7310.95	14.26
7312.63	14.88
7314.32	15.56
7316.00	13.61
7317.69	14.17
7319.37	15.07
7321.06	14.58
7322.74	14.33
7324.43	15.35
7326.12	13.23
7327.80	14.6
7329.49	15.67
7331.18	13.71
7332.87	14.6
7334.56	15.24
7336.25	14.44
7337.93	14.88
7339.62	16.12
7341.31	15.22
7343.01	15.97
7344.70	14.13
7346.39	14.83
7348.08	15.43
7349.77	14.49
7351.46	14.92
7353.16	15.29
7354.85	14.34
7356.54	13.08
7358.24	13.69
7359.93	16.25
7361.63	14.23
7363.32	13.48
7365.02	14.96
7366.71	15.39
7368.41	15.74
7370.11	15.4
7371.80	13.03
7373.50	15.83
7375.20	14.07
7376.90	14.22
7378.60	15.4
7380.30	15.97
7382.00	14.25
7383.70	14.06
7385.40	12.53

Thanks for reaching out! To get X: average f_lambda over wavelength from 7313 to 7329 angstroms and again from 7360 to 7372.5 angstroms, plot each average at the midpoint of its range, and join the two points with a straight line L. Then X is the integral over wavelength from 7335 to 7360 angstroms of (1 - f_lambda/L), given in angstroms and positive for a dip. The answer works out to -0.3 angstroms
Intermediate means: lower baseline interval 14.5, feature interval 14.8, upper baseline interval 14.7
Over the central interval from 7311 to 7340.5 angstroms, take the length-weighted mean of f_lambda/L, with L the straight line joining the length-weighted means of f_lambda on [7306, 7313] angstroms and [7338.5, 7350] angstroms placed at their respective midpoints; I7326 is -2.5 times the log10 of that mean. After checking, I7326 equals 0.039 mag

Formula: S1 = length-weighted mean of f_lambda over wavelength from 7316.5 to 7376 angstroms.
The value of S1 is 14.7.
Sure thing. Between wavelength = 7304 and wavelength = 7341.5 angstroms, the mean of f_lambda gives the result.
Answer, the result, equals 14.8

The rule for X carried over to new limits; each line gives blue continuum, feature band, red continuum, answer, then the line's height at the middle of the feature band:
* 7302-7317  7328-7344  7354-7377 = -0.32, 14.8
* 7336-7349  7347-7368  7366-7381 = 0.59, 15.1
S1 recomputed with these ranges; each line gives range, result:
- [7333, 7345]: 15.2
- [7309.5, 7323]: 14.6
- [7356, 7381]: 14.7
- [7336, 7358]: 14.8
